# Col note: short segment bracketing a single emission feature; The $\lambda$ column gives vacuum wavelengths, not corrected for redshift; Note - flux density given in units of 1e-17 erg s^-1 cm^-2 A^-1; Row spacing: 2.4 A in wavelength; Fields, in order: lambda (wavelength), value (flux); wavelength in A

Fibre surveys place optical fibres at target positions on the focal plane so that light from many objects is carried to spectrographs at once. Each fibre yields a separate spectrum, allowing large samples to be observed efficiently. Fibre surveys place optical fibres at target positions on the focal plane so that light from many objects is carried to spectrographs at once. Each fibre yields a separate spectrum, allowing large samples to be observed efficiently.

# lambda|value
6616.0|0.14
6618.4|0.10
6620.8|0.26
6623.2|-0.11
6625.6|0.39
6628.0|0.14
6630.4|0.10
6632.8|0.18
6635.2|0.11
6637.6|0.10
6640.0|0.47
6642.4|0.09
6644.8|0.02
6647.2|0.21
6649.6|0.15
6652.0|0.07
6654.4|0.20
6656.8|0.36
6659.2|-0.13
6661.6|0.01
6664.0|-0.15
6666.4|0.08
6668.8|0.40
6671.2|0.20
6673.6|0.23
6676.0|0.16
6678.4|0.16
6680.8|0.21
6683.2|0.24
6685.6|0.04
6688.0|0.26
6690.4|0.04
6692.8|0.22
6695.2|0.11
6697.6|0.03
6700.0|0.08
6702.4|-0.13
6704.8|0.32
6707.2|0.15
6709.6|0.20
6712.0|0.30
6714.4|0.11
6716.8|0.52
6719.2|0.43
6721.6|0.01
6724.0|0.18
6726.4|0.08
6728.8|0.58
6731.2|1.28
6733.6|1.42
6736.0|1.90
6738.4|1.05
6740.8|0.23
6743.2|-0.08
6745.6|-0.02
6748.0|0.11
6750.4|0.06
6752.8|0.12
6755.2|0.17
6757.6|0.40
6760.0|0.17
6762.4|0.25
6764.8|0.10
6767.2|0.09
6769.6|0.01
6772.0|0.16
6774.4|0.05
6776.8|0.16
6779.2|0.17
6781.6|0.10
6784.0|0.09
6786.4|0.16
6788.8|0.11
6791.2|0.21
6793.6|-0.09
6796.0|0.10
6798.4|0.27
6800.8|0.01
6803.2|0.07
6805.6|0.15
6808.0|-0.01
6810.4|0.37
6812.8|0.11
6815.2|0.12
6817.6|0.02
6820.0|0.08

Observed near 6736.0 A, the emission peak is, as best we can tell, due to [O II]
